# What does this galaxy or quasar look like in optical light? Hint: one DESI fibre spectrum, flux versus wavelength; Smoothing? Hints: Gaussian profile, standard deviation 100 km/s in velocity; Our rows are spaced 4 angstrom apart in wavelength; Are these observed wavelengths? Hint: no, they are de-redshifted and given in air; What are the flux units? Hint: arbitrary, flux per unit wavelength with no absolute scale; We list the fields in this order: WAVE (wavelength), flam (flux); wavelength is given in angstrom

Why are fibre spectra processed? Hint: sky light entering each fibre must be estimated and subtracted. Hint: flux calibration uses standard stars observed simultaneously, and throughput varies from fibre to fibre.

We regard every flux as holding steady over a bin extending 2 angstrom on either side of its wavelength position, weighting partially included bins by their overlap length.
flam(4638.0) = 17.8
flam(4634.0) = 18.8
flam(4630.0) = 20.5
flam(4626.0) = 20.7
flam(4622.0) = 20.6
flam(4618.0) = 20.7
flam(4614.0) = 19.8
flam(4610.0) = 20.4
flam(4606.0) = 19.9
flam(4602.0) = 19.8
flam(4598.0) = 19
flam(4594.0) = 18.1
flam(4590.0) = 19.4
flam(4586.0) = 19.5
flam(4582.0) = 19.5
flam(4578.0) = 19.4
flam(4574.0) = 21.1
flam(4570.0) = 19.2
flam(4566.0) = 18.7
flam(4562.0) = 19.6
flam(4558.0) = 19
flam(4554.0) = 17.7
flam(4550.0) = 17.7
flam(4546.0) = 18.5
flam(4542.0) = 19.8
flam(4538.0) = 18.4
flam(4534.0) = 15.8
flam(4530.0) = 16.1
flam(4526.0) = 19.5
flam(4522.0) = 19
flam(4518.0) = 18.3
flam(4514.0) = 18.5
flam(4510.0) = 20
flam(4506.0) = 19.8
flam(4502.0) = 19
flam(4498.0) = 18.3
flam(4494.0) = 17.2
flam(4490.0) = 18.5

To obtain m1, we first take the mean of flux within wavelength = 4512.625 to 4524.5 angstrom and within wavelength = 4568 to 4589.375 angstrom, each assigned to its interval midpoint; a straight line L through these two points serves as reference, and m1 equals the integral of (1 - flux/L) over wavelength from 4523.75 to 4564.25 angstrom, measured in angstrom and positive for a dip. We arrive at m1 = 1.9 angstrom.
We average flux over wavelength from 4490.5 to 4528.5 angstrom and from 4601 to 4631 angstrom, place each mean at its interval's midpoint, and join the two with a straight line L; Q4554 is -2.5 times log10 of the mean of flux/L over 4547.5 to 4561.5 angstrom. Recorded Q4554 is 0.07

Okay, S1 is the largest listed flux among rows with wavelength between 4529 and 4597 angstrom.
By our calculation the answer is 21.1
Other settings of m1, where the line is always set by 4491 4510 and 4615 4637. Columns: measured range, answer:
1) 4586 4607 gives 0.6 angstrom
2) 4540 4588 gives 0.7 angstrom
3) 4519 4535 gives 1.1 angstrom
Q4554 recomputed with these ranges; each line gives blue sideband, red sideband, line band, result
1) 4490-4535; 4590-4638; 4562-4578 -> -0.03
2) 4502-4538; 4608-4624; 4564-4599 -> 0.02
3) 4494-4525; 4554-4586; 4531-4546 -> 0.07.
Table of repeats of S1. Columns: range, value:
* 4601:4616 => 20.4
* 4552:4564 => 19.6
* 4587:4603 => 19.8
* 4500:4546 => 20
